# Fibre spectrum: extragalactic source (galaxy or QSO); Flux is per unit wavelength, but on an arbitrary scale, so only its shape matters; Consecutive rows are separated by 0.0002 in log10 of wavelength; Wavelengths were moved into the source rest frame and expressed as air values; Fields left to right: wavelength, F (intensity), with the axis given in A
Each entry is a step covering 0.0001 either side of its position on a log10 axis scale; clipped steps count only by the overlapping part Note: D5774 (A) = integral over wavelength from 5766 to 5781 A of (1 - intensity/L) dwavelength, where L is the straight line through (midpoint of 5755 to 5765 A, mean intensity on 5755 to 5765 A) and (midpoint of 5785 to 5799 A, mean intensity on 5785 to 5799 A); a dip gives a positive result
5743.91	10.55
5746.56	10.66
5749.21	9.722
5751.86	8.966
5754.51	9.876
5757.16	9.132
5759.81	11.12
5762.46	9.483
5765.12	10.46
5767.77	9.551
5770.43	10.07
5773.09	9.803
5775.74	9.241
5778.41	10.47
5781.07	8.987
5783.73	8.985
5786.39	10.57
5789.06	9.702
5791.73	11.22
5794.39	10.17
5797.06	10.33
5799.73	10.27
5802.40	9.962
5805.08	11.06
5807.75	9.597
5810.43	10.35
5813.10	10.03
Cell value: 0.6 A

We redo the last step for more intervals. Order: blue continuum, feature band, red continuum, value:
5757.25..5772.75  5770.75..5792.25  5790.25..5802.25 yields 0.9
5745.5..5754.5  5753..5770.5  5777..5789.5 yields -0.3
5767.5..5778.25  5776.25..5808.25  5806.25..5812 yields -0.7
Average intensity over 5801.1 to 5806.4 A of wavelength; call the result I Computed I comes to 10.5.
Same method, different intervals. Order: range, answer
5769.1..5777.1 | 9.7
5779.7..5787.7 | 9.53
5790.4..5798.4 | 10.6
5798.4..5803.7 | 10.1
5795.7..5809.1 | 10.2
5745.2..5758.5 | 9.67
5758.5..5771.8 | 10.1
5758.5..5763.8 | 10.3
